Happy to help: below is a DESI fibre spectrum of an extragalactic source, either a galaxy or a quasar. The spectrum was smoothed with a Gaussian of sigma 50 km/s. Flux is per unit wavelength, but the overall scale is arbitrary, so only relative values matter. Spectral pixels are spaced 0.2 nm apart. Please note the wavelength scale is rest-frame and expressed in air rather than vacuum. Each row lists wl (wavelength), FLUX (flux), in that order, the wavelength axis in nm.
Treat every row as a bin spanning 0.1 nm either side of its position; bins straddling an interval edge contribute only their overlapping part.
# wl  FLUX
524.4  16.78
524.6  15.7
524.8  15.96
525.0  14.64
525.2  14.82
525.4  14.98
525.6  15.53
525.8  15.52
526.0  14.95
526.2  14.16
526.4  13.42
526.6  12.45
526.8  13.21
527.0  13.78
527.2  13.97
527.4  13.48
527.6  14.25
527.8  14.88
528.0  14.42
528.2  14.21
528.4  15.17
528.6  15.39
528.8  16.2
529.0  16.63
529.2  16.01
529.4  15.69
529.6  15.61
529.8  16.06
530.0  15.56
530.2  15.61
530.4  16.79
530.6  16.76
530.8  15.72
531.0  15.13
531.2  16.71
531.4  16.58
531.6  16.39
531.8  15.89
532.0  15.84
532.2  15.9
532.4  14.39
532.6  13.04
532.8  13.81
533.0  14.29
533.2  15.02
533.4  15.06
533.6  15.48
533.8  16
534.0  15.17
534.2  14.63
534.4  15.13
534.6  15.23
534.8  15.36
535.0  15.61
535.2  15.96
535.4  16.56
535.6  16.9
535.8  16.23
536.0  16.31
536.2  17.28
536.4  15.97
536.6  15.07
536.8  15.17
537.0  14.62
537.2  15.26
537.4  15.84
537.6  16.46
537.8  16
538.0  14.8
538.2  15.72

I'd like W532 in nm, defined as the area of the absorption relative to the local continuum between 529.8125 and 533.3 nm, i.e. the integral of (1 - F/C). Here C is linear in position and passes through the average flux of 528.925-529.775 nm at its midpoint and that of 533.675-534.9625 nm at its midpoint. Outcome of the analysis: 0.04 nm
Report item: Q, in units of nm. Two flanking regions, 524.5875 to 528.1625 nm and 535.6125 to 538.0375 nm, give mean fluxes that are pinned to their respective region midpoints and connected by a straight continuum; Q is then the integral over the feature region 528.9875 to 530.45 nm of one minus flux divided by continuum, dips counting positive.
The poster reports -0.10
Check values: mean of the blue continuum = 14.4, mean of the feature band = 15.9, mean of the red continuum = 15.8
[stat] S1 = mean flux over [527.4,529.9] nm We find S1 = 15.3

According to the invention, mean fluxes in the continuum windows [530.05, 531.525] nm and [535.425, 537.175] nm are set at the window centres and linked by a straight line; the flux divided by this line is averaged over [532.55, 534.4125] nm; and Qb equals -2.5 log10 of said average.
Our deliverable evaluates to 0.09 mag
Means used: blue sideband 16.2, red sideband 15.9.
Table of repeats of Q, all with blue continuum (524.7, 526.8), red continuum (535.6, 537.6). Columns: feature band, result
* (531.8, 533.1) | 0.06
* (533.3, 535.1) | 0.03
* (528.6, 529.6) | -0.07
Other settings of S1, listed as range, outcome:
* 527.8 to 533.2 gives 15.5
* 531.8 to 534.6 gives 15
